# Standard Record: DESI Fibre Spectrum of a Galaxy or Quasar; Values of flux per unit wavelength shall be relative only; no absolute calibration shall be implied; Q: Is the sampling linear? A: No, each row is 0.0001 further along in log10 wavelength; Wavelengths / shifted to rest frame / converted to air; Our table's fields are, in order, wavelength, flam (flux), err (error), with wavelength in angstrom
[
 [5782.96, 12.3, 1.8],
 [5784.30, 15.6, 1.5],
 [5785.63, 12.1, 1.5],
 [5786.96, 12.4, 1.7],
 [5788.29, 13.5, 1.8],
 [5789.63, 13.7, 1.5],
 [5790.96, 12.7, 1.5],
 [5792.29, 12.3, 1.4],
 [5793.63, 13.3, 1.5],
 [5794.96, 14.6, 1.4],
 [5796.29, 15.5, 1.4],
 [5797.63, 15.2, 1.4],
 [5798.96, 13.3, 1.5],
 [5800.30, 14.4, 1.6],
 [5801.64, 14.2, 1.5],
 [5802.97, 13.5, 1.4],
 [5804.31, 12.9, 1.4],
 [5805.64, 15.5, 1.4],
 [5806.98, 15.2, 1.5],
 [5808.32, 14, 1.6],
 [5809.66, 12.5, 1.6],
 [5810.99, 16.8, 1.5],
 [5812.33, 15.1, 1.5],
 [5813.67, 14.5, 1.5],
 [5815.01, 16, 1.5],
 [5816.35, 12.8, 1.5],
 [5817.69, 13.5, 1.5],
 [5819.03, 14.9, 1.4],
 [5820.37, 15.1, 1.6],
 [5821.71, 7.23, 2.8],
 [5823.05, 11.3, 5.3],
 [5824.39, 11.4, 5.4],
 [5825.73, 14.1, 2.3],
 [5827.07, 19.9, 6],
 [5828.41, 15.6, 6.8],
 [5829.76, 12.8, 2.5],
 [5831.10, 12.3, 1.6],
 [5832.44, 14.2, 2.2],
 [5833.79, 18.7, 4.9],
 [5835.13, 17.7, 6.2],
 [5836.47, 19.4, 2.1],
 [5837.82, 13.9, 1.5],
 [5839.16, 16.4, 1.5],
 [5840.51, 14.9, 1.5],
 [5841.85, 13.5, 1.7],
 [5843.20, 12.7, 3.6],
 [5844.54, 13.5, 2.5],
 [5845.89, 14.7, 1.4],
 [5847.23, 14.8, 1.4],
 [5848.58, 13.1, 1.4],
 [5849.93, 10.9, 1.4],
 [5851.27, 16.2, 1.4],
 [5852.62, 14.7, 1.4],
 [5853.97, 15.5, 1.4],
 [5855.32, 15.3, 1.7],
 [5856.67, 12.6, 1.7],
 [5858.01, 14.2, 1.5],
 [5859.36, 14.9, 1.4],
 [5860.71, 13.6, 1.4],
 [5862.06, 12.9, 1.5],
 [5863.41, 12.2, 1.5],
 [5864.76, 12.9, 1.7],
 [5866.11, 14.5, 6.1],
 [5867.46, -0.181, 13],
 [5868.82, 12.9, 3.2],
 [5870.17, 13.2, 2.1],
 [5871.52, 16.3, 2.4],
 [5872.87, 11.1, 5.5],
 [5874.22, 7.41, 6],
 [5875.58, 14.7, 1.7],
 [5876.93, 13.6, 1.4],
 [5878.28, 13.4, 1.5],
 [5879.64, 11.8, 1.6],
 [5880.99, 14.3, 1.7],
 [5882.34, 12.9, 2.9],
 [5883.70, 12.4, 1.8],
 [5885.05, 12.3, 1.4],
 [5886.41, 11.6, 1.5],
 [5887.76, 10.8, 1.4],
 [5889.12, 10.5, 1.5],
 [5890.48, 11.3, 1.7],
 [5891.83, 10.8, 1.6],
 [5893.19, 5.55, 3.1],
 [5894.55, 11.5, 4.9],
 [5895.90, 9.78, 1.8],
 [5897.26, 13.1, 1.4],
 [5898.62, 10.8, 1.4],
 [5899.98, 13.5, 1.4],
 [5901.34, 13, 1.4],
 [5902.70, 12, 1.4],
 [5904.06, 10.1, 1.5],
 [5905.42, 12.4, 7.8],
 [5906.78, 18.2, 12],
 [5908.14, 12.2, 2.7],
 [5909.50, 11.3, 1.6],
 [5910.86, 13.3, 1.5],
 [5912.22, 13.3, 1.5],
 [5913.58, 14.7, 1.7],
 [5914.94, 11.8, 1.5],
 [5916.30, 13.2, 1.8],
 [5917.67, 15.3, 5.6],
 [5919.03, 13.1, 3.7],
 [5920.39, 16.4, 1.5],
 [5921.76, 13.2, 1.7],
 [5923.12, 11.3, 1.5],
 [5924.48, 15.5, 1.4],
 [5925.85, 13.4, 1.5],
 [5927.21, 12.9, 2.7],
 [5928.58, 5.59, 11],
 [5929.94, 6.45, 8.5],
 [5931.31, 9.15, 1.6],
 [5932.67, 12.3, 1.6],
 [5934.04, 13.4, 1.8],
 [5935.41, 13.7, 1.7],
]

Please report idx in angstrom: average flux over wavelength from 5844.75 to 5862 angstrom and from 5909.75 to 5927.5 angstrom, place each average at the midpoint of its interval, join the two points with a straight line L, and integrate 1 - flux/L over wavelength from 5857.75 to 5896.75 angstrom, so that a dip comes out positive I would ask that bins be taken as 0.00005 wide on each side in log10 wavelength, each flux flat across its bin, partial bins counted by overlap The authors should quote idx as 6.0 angstrom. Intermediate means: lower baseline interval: 14.1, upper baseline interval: 13.6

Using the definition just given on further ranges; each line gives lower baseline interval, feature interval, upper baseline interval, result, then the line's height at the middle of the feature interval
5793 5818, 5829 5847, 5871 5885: -1.8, 13.6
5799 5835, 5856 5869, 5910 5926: 1.8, 14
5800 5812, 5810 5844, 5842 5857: -0.9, 14.2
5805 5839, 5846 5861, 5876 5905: -1.1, 13.3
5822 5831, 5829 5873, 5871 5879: -2.1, 13.2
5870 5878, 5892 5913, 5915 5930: 1.1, 12.7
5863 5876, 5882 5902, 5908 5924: 1.7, 12.3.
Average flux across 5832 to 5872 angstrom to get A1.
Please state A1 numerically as 14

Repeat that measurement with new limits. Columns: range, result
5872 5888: 12.3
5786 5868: 13.9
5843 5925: 12.7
